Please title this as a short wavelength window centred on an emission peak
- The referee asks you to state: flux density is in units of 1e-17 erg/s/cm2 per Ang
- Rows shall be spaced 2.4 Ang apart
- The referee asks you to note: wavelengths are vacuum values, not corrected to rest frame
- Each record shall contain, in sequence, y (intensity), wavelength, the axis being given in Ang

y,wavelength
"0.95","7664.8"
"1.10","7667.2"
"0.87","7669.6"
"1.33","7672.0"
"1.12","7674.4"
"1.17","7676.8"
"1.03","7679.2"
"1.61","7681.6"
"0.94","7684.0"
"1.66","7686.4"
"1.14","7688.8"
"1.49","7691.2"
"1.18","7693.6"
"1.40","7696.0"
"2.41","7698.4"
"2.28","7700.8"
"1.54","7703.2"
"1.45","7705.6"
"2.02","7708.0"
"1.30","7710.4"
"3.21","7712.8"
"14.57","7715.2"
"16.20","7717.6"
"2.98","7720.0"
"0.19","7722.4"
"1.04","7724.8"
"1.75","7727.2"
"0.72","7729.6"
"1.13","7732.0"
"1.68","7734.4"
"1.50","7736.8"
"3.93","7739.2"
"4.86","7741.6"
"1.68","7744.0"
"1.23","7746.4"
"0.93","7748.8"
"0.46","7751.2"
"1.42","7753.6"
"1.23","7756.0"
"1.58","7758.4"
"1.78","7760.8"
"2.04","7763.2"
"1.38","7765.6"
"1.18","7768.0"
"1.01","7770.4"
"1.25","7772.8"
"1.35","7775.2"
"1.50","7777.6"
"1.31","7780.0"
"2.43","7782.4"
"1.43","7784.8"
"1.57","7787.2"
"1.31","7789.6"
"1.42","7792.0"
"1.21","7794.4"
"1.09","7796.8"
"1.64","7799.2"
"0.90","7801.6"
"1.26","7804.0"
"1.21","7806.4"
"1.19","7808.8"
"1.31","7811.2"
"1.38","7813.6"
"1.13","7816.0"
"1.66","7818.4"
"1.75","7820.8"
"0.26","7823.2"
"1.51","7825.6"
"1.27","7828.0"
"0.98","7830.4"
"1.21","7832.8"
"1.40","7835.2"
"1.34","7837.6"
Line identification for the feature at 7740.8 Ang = [N II]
